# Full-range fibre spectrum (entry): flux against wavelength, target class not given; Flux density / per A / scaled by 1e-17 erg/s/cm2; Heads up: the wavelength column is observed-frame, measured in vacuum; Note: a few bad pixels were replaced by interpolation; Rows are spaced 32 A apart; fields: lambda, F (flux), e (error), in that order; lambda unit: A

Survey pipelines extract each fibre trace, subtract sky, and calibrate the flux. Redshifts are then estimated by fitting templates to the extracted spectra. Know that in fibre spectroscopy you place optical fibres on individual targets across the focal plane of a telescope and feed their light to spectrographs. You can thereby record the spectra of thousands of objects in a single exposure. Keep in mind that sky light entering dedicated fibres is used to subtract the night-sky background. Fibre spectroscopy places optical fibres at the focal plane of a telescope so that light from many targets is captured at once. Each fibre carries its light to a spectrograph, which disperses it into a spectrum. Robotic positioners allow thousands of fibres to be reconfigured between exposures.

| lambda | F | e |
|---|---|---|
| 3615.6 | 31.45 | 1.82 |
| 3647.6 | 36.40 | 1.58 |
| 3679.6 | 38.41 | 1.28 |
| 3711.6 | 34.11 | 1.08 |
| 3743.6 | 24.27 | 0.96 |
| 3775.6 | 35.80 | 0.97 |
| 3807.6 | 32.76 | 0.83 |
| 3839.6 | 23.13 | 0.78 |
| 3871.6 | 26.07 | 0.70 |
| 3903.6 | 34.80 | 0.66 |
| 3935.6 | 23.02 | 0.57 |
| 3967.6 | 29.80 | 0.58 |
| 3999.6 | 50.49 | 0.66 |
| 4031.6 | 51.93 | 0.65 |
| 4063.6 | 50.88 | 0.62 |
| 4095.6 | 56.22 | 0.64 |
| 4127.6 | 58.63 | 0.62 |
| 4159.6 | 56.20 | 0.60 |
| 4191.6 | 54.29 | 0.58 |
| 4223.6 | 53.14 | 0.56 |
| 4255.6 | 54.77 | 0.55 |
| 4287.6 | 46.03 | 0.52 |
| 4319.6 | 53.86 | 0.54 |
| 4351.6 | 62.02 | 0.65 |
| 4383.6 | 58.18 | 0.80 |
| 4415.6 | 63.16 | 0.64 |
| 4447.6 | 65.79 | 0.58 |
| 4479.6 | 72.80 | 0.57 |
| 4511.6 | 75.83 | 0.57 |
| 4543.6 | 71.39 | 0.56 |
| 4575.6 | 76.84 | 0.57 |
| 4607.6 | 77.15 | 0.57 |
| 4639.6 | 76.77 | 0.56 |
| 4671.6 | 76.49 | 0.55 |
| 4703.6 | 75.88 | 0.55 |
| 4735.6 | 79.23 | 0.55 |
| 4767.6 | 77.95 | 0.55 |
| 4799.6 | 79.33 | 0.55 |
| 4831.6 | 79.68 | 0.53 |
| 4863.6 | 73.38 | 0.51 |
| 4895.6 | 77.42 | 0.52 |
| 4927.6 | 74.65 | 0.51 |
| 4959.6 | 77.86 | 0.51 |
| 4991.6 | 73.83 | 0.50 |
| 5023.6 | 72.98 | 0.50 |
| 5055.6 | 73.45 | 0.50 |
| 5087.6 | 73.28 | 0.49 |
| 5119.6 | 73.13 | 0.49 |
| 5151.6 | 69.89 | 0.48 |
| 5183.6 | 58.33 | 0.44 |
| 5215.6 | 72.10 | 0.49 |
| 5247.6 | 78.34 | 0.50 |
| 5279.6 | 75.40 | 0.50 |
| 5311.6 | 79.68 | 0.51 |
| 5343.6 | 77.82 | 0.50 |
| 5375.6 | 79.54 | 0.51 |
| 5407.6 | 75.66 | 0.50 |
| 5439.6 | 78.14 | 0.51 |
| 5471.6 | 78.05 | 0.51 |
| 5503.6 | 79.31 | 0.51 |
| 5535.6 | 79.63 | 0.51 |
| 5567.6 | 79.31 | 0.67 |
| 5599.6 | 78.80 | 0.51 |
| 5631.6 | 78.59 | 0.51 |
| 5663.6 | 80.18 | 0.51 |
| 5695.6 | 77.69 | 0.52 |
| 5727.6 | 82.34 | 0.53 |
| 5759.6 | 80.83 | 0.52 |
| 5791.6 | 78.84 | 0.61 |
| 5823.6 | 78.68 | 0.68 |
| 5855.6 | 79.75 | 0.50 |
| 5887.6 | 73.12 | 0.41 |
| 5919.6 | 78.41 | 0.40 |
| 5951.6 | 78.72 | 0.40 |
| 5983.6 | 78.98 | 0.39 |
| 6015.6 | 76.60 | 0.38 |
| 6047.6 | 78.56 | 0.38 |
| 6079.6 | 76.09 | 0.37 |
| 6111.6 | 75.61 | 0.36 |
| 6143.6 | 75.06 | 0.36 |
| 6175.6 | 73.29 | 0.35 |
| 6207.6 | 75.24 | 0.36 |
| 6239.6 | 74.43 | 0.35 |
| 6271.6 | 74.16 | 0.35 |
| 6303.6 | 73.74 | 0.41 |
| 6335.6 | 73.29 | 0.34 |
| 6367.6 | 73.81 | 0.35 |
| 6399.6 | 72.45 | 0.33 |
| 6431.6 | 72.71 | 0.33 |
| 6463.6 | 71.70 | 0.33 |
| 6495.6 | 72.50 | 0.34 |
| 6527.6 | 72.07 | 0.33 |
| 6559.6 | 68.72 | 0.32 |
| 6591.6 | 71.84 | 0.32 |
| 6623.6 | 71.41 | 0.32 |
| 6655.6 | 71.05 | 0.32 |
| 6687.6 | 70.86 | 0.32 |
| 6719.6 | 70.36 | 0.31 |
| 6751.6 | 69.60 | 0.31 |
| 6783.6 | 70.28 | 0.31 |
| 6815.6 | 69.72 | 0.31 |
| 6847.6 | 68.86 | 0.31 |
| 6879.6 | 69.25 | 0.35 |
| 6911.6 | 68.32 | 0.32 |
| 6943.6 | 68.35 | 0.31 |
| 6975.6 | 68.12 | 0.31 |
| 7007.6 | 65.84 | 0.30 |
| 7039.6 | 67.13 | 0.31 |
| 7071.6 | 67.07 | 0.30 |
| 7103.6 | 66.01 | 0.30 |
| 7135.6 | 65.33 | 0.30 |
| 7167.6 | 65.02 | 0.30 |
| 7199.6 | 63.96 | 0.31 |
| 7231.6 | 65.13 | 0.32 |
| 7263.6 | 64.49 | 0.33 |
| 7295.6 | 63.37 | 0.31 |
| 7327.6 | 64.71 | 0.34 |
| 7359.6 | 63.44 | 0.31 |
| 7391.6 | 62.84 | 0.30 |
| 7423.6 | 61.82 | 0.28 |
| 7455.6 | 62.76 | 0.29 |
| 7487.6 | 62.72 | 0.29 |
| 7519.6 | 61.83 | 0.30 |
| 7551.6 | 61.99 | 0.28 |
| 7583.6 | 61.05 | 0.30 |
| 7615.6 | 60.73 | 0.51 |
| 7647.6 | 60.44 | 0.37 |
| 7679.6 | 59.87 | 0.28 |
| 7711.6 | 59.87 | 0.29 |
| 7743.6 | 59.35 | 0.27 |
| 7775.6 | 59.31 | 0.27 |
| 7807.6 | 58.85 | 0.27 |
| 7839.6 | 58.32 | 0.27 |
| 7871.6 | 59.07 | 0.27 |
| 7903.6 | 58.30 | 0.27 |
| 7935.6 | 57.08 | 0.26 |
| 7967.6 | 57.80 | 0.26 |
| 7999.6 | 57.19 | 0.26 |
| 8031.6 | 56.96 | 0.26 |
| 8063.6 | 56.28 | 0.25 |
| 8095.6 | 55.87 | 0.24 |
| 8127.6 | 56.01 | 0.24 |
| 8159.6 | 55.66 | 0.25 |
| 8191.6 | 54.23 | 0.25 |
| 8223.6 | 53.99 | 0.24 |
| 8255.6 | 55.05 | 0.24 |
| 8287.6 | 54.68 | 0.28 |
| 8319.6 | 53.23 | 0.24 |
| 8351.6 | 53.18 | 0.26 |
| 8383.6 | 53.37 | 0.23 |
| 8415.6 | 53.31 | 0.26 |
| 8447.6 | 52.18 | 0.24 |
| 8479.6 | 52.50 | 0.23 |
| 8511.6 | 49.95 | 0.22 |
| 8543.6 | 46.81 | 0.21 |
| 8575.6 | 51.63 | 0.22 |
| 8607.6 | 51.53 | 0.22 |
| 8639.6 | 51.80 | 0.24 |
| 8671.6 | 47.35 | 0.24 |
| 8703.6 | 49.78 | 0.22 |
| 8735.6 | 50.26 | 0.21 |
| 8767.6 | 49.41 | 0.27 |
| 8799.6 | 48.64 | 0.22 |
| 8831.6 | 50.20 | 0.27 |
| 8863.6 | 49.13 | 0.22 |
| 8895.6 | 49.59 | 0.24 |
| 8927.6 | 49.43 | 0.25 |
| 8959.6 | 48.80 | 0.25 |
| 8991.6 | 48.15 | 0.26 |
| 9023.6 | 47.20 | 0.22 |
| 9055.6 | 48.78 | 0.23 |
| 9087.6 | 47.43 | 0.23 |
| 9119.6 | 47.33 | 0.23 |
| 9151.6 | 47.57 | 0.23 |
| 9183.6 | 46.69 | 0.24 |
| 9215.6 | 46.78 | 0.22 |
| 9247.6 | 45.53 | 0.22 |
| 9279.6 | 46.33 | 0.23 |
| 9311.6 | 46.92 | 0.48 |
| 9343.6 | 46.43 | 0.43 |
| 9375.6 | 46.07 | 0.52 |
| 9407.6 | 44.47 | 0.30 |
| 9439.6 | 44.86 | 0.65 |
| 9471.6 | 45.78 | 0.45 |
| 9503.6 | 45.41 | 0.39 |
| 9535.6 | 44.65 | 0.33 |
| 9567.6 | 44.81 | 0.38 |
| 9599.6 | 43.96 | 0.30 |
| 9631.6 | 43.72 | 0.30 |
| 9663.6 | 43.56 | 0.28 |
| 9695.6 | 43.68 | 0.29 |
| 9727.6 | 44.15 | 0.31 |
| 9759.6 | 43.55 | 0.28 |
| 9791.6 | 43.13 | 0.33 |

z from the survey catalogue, 0.000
